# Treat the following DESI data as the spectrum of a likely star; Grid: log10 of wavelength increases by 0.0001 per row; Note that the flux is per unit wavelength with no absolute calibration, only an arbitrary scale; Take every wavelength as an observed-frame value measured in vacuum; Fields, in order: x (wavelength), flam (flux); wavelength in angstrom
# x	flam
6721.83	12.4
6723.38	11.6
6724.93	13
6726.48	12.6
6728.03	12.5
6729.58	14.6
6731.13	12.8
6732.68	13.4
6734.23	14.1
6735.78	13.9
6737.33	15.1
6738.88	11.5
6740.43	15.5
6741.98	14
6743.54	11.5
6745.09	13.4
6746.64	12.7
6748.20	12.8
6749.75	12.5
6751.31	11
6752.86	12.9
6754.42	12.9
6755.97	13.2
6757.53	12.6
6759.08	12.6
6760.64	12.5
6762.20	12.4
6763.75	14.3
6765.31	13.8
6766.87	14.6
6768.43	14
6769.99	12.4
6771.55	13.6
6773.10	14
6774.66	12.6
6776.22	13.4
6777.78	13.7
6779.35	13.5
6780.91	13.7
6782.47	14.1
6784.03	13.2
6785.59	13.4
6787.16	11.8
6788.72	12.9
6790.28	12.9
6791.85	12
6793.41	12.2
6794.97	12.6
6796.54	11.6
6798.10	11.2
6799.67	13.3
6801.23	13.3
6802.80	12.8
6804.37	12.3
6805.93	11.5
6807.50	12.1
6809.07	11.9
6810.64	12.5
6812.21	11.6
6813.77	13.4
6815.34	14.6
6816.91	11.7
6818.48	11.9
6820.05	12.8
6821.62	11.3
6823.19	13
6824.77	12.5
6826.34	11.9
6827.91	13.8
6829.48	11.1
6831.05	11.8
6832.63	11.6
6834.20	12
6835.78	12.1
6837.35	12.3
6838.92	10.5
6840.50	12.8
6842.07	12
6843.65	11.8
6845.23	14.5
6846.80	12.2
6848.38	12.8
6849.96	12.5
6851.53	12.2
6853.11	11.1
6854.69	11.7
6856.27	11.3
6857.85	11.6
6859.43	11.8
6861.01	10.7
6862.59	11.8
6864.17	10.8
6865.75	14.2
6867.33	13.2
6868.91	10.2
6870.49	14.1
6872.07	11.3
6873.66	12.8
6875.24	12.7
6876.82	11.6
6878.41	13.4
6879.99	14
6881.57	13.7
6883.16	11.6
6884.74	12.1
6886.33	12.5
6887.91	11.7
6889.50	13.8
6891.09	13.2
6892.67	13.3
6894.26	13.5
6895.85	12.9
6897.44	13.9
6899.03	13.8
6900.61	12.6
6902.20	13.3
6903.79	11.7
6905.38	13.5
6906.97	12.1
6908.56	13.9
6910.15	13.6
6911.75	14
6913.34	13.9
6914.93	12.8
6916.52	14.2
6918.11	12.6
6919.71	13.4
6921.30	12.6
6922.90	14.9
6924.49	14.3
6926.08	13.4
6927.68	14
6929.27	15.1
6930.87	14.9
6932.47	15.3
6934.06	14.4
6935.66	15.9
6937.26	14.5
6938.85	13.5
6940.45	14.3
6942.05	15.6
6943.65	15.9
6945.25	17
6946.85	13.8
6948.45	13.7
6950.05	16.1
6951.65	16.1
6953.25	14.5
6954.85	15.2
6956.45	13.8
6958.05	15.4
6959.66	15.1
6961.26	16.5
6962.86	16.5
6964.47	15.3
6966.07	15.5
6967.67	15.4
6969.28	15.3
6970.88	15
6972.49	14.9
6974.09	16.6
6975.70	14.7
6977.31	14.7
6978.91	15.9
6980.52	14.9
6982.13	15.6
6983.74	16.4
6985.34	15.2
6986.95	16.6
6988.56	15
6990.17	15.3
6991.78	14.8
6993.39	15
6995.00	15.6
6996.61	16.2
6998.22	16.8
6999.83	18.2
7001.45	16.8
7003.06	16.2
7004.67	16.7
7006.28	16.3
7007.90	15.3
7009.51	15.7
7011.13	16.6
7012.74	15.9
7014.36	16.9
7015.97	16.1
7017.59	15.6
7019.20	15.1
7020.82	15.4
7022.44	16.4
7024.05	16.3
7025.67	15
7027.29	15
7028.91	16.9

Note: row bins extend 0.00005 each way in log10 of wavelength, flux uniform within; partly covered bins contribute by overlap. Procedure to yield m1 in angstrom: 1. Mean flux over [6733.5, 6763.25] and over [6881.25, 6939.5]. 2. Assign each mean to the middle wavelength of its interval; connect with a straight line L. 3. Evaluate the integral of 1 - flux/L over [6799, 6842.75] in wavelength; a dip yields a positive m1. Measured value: 3.1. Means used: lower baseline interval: 13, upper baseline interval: 13.5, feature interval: 12.3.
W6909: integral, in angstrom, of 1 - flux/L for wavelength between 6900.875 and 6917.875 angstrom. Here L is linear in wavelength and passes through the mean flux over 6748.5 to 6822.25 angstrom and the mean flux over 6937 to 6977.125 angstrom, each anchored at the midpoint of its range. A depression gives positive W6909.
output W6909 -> 1.5 angstrom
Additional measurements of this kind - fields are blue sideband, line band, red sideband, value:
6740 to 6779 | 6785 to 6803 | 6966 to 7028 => 1.4 angstrom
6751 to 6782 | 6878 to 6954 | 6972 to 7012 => 5.7 angstrom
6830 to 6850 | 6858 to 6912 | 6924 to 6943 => 2.6 angstrom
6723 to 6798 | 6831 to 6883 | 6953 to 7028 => 7.2 angstrom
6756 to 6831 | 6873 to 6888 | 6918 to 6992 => 1.4 angstrom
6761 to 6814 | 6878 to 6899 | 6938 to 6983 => 1.8 angstrom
